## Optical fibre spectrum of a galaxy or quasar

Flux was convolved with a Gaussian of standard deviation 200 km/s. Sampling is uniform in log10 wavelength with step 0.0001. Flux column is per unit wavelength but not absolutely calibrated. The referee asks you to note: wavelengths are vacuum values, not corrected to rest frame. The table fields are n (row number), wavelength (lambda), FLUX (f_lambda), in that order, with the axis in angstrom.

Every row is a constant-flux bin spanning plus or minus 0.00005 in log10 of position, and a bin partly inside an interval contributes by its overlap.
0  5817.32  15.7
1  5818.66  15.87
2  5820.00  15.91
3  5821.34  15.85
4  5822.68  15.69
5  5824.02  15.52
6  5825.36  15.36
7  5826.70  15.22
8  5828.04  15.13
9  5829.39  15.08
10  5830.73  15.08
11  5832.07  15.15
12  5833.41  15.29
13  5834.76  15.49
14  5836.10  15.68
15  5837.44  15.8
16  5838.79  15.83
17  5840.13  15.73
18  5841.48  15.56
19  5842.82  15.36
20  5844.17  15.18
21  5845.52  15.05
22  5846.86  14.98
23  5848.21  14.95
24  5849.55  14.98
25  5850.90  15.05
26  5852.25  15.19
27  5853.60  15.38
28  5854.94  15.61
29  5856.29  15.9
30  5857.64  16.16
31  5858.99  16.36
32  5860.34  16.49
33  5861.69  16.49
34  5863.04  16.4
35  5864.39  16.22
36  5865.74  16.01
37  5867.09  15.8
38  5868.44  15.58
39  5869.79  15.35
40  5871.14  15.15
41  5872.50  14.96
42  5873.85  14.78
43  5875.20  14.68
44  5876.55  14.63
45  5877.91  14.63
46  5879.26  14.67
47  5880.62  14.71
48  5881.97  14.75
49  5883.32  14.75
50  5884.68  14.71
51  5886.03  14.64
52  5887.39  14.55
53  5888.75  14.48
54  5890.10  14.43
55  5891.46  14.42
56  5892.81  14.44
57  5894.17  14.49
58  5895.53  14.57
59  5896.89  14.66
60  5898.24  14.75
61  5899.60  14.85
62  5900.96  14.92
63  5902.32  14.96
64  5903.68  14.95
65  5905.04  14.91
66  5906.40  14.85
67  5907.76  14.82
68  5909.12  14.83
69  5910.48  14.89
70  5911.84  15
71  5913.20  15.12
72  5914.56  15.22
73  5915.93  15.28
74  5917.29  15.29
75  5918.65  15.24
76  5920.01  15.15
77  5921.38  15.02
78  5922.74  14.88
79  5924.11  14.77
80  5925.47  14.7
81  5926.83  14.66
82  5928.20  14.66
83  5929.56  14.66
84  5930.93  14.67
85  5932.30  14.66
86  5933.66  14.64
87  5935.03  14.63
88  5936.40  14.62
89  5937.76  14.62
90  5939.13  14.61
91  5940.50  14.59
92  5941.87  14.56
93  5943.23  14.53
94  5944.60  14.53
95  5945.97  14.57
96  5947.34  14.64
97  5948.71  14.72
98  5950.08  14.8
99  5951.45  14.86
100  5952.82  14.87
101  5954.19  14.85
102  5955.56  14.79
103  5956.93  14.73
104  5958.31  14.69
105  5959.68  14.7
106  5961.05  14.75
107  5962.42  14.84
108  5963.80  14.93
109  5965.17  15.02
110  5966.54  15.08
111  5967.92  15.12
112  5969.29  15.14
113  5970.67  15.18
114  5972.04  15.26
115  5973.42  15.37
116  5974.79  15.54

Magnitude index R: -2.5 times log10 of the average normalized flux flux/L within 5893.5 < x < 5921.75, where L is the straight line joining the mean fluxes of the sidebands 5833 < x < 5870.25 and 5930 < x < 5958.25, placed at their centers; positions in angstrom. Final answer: 0.01 mag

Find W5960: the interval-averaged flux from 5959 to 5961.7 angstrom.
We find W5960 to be 14.7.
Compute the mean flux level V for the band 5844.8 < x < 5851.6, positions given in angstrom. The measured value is 15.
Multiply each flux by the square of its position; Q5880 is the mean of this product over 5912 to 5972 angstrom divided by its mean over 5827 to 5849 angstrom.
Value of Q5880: 1.00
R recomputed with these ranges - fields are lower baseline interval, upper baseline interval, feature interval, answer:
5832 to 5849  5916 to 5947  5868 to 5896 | 0.028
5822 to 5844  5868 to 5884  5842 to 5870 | -0.037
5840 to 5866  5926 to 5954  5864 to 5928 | 0.018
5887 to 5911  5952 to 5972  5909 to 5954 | 0.001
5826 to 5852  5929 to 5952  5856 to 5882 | -0.028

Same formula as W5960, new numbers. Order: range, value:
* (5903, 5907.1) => 14.9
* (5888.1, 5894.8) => 14.5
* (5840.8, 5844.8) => 15.4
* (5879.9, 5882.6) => 14.7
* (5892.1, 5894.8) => 14.5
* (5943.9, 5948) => 14.6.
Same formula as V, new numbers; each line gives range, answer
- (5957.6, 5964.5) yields 14.8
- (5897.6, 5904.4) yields 14.9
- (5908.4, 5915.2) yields 15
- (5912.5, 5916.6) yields 15.2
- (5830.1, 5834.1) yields 15.2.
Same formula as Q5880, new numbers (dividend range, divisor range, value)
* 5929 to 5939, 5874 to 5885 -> 1.01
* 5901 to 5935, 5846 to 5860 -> 0.98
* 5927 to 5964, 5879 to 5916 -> 1.01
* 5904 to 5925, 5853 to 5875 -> 0.97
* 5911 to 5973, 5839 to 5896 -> 1.00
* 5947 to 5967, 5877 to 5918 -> 1.02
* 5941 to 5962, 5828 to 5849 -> 1.00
